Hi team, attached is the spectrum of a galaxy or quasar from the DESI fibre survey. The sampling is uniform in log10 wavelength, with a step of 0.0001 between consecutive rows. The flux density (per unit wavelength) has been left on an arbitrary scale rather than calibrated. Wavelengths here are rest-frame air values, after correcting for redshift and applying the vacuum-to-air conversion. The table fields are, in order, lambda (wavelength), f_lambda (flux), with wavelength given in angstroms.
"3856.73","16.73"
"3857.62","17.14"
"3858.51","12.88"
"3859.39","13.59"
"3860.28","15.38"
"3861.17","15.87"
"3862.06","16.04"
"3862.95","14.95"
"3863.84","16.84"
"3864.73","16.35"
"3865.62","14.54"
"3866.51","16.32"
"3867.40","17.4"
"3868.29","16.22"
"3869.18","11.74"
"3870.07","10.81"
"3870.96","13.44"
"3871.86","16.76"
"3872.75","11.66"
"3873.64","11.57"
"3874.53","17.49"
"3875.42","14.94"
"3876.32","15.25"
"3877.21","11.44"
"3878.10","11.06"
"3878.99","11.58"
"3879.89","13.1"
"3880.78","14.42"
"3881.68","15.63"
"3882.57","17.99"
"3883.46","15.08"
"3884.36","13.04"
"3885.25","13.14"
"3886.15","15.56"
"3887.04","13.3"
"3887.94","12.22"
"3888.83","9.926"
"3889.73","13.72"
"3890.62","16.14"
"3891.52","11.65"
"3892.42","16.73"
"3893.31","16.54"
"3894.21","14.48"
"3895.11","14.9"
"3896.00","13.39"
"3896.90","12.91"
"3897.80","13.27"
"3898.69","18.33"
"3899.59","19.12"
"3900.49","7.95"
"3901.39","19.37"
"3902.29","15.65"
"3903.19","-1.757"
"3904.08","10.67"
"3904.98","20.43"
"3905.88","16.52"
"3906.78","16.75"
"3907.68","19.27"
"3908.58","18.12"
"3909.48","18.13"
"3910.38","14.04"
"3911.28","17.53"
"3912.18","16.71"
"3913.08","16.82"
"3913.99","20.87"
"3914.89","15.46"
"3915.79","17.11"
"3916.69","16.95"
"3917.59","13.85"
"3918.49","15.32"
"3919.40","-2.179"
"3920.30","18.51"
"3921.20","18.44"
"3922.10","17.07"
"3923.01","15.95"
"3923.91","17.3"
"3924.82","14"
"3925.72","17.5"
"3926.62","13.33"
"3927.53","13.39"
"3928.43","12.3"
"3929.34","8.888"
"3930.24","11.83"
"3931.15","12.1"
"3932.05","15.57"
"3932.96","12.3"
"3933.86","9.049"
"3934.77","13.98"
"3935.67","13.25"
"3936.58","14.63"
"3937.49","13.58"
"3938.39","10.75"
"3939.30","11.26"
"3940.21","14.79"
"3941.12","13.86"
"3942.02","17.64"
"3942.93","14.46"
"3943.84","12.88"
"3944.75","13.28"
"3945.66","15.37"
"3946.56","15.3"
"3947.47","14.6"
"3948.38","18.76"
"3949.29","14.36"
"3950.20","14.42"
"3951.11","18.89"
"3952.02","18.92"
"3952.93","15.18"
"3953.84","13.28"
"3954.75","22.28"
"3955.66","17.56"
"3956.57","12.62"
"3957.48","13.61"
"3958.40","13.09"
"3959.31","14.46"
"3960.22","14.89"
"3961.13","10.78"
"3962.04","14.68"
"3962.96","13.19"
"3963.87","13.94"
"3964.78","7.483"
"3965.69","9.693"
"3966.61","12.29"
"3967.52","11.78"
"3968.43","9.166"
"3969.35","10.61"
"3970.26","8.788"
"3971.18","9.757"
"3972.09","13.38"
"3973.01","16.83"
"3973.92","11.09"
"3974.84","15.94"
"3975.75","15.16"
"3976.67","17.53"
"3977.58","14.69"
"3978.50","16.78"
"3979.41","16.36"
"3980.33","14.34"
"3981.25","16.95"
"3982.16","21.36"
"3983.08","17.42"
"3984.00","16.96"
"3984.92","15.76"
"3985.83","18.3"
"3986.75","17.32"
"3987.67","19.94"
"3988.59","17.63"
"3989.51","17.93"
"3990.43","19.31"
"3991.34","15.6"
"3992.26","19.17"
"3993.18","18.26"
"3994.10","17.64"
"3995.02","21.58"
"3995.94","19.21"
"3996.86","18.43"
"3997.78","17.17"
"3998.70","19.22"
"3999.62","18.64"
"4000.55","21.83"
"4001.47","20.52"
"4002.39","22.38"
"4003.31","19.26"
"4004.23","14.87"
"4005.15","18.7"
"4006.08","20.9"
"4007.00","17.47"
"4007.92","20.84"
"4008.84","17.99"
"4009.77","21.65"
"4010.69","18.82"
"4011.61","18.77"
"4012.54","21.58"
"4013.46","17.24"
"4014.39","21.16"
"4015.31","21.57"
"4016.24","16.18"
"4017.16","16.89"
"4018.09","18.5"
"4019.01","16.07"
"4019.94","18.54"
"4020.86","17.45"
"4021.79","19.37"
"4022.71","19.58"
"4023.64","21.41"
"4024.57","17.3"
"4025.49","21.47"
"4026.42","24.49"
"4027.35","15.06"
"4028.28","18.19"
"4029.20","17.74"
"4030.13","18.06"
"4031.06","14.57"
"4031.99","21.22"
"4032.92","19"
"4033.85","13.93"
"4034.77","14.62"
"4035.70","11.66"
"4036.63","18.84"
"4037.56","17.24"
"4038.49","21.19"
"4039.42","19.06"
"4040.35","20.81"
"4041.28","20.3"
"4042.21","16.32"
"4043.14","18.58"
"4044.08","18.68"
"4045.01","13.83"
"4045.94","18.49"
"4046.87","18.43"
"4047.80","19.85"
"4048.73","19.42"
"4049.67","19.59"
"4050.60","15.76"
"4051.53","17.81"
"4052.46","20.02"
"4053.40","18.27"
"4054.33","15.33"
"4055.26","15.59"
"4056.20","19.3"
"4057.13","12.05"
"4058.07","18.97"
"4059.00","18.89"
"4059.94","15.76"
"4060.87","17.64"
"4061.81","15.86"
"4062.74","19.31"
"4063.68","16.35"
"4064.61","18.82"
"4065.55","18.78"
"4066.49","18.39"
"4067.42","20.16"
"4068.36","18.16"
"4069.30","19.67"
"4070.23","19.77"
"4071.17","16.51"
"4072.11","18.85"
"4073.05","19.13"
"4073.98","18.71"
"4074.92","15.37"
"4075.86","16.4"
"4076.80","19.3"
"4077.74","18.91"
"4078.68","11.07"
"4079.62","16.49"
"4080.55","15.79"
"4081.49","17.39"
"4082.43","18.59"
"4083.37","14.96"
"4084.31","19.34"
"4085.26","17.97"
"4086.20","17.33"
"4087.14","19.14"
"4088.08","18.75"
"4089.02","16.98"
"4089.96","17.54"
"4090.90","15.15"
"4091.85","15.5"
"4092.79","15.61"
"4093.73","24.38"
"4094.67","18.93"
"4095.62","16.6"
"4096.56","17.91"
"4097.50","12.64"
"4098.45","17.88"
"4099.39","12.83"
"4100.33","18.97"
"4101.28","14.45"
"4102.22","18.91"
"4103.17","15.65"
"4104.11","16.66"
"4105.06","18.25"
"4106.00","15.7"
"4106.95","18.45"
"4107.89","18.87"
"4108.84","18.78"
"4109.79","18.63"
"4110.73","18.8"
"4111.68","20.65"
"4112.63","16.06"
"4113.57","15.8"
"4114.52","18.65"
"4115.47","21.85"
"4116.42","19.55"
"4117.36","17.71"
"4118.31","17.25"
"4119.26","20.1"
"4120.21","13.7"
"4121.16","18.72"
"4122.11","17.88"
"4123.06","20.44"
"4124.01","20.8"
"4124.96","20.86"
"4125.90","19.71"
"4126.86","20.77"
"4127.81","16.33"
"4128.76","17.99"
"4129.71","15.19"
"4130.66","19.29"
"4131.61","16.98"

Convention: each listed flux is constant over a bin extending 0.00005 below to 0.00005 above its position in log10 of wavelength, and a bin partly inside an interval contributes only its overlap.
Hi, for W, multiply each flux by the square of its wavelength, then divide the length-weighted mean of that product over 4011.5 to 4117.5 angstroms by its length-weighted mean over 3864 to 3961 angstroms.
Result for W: 1.3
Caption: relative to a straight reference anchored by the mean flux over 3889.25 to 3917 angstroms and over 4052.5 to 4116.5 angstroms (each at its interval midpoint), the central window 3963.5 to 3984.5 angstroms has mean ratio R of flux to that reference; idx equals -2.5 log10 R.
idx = 0.17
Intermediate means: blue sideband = 15.4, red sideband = 17.6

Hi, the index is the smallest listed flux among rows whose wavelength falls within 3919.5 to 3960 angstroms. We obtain 8.888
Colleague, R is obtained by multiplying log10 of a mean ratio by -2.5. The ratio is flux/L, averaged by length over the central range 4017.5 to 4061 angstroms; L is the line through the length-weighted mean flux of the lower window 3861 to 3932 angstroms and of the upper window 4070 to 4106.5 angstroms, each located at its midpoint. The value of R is -0.092 mag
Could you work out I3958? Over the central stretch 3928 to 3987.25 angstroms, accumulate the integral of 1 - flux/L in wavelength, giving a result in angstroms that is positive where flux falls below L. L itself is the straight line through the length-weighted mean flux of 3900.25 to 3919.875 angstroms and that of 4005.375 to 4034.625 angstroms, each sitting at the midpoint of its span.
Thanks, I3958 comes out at 8.32 angstroms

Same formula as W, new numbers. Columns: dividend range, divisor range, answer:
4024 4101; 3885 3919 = 1.28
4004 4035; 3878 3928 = 1.34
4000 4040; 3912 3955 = 1.33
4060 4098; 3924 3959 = 1.31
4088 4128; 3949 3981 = 1.38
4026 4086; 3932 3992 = 1.26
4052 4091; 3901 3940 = 1.31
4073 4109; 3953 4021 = 1.09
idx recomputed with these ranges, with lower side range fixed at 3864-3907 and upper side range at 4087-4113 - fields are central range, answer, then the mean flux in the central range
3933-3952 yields 0.05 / 14.3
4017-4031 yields -0.14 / 18.6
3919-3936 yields 0.11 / 13.3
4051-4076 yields -0.06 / 17.8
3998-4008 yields -0.21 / 19.4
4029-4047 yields -0.07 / 17.6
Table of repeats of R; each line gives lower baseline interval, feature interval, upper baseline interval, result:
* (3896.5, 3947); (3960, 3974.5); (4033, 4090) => 0.30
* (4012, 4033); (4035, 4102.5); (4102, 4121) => 0.05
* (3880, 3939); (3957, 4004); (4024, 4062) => 0.03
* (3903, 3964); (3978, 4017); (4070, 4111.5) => -0.18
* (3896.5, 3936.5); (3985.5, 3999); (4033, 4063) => -0.13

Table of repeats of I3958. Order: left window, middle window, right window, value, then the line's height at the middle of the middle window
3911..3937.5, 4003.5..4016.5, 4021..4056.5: -1.5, 17.2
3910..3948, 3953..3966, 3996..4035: 1.7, 15.9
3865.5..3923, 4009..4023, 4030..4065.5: -1.5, 17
